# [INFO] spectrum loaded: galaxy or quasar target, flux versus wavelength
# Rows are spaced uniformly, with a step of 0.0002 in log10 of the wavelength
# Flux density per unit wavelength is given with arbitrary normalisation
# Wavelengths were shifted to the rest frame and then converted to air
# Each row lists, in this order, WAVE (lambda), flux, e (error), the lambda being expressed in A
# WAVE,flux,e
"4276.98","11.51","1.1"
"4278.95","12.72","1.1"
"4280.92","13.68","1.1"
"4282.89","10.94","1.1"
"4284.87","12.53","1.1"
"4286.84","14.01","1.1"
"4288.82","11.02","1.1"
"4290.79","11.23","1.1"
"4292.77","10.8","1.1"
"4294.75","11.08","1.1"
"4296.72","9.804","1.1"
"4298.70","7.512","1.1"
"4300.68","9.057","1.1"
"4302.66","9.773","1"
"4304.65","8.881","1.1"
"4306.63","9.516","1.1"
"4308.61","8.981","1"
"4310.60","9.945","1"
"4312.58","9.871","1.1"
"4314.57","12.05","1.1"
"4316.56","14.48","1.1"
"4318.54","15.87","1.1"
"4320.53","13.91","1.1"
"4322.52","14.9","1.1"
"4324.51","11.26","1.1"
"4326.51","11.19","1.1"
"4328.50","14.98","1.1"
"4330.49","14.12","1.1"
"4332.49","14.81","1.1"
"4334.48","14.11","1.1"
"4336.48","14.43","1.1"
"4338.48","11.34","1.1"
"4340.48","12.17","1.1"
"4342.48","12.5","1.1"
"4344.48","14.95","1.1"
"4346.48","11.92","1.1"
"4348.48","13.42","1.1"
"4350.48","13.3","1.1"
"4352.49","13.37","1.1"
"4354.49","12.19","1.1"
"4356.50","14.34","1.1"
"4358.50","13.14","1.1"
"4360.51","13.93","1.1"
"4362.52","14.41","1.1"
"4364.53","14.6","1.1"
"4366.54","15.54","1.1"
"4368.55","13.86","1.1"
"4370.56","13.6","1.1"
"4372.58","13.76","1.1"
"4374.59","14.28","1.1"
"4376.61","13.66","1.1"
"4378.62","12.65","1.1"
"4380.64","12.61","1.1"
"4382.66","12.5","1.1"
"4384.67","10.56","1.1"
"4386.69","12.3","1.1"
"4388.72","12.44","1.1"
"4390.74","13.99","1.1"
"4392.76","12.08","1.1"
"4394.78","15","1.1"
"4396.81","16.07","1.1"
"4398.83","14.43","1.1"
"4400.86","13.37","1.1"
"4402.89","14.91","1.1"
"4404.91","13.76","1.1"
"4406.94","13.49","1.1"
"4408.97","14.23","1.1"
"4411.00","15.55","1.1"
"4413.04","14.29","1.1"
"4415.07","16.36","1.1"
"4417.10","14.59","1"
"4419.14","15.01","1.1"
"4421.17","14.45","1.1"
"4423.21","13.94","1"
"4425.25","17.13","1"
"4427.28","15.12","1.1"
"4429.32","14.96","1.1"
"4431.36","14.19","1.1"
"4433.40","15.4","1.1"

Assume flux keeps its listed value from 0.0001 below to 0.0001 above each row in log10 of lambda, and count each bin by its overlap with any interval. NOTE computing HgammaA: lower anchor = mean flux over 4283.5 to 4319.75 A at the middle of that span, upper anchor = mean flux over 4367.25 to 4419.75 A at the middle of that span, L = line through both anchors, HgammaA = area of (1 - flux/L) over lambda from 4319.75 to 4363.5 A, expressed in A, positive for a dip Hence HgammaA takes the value -4.4 A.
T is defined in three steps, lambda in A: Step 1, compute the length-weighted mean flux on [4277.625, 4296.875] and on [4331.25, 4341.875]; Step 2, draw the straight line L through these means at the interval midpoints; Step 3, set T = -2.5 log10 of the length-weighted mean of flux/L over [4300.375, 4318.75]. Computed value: 0.174 mag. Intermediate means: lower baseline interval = 11.9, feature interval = 10.7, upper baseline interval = 13.3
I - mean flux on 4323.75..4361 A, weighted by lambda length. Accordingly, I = 13.2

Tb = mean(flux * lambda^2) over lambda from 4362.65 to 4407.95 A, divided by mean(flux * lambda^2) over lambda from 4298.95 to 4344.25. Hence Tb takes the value 1.2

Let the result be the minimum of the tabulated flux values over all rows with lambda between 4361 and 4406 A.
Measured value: 10.56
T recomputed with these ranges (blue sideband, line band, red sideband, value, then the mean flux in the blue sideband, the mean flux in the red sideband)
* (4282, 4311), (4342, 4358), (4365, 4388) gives -0.086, 10.3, 13.2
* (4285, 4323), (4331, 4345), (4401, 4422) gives -0.100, 11.2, 14.6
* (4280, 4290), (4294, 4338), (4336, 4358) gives 0.080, 12.4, 13.1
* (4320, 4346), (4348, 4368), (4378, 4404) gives -0.038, 13.4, 13.3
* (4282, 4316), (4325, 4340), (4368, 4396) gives -0.167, 10.5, 13.1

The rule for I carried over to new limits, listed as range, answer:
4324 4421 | 13.7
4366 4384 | 13.5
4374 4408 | 13.4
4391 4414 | 14.3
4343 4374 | 13.7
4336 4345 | 12.9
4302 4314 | 9.57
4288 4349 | 11.9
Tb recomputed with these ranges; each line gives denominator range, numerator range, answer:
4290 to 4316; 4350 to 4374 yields 1.43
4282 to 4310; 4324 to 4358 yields 1.30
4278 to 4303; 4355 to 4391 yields 1.25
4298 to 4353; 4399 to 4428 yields 1.25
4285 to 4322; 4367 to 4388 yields 1.22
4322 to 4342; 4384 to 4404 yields 1.05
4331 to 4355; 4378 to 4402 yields 1.02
